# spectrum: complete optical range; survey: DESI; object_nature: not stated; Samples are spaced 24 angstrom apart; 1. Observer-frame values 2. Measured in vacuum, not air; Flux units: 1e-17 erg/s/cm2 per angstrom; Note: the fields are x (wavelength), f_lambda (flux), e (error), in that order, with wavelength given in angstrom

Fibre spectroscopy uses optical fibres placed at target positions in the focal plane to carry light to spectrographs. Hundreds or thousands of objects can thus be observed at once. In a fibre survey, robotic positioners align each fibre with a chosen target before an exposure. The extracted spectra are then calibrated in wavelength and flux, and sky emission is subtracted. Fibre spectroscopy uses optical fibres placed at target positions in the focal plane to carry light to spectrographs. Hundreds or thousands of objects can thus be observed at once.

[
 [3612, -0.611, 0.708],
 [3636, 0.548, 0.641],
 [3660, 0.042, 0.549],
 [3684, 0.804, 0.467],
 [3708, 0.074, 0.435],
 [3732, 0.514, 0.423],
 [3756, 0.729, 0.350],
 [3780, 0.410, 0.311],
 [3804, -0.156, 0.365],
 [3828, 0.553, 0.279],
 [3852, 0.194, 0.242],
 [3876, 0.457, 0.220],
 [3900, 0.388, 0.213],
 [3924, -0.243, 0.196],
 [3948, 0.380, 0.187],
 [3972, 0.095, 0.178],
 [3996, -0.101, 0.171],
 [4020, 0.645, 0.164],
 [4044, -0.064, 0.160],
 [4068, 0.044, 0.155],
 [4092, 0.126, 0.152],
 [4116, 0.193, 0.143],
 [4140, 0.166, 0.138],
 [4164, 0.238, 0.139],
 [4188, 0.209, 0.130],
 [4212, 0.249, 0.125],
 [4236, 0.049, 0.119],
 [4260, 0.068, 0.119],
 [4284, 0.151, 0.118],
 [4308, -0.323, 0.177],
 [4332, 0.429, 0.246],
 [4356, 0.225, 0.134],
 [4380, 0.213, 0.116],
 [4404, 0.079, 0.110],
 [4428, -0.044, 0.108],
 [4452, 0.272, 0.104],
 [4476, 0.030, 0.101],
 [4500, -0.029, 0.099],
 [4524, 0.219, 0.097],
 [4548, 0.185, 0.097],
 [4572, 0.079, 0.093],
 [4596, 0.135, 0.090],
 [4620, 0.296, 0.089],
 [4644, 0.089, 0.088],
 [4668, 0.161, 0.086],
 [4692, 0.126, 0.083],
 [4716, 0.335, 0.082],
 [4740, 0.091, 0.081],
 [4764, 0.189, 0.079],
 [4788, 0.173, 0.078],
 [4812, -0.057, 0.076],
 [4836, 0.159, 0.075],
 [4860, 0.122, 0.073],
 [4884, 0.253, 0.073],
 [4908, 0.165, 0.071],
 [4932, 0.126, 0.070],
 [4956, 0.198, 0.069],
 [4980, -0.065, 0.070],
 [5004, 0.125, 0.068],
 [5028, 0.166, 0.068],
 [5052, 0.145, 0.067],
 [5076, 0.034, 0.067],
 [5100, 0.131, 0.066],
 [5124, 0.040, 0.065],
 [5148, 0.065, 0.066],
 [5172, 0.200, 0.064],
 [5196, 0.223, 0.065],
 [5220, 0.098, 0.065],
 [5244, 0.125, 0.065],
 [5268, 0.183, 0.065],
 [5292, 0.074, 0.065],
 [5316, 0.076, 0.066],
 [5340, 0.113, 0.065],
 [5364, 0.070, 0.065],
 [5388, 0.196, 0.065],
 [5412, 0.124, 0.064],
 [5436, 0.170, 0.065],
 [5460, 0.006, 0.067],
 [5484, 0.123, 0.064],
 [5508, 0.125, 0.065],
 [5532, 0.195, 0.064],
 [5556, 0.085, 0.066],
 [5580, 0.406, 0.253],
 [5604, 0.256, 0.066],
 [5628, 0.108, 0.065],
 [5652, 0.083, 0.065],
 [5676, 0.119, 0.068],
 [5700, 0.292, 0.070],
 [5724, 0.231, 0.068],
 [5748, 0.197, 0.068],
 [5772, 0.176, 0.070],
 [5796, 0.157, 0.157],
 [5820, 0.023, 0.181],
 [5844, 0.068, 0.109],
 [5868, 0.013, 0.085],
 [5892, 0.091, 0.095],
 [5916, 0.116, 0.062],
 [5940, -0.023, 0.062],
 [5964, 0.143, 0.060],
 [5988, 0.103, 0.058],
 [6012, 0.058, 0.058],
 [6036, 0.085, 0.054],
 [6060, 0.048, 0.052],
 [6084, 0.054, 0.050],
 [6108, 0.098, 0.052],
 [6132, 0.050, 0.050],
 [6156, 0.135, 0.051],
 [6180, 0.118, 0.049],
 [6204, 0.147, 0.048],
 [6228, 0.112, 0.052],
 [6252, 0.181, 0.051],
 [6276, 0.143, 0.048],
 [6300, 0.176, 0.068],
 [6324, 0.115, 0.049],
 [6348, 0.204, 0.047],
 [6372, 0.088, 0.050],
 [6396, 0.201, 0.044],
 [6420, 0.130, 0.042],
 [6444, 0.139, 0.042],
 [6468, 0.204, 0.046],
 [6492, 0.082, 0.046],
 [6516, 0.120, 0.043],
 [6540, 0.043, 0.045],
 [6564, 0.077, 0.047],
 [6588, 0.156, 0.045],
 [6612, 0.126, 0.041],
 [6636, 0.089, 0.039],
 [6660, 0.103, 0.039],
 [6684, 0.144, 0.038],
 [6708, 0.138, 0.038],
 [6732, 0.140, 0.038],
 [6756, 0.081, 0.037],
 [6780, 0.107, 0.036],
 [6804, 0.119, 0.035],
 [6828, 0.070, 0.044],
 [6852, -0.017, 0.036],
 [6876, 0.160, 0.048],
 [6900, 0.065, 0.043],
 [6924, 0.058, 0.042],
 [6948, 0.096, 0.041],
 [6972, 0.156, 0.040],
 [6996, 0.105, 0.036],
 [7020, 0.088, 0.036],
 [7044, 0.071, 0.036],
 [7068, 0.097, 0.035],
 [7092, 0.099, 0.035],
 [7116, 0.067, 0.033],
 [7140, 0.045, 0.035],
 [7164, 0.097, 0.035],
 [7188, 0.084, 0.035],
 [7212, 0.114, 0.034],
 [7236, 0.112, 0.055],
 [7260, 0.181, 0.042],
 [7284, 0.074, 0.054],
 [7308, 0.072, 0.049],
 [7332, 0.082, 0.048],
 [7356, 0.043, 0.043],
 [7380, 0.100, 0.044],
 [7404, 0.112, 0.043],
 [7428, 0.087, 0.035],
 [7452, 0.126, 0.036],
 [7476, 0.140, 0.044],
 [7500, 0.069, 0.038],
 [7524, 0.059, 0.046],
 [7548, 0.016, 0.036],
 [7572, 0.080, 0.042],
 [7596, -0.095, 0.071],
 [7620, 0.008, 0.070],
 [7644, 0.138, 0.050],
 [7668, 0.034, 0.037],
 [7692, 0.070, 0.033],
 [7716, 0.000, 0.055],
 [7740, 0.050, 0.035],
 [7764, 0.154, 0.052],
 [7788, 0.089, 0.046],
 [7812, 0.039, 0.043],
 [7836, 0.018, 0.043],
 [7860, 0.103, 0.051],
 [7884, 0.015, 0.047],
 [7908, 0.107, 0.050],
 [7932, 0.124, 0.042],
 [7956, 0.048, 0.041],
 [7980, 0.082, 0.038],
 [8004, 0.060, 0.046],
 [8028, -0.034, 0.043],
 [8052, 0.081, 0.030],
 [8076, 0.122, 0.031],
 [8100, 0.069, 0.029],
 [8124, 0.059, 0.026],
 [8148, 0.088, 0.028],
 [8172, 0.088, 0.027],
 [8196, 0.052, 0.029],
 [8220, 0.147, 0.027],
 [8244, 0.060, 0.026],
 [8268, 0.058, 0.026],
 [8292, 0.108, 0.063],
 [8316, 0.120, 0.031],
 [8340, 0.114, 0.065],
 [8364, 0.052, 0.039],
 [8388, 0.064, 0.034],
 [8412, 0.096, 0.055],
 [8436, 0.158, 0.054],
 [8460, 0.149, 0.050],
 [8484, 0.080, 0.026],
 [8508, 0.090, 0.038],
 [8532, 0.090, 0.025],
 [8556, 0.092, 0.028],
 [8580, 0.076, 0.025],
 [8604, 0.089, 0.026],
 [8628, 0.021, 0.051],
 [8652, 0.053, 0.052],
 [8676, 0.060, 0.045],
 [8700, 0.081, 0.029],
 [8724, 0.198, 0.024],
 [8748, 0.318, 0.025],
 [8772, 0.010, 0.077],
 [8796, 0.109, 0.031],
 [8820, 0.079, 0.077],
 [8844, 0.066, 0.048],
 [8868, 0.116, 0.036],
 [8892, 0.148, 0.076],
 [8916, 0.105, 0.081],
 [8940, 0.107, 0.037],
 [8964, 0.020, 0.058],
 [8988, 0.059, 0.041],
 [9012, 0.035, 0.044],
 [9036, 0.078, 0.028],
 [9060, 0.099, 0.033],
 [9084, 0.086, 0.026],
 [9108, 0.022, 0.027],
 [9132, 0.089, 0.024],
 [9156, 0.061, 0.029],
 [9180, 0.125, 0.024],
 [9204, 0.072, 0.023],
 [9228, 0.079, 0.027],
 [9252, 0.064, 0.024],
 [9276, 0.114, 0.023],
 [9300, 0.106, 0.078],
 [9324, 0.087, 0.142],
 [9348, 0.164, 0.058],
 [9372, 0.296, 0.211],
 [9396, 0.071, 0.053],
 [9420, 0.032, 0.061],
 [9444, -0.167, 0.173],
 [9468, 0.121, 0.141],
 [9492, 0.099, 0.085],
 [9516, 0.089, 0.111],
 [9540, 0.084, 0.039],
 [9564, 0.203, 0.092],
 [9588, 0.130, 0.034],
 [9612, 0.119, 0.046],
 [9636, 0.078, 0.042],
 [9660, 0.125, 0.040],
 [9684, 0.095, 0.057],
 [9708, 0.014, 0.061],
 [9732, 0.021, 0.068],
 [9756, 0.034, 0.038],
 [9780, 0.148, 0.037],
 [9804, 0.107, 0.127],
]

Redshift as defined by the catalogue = 1.34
